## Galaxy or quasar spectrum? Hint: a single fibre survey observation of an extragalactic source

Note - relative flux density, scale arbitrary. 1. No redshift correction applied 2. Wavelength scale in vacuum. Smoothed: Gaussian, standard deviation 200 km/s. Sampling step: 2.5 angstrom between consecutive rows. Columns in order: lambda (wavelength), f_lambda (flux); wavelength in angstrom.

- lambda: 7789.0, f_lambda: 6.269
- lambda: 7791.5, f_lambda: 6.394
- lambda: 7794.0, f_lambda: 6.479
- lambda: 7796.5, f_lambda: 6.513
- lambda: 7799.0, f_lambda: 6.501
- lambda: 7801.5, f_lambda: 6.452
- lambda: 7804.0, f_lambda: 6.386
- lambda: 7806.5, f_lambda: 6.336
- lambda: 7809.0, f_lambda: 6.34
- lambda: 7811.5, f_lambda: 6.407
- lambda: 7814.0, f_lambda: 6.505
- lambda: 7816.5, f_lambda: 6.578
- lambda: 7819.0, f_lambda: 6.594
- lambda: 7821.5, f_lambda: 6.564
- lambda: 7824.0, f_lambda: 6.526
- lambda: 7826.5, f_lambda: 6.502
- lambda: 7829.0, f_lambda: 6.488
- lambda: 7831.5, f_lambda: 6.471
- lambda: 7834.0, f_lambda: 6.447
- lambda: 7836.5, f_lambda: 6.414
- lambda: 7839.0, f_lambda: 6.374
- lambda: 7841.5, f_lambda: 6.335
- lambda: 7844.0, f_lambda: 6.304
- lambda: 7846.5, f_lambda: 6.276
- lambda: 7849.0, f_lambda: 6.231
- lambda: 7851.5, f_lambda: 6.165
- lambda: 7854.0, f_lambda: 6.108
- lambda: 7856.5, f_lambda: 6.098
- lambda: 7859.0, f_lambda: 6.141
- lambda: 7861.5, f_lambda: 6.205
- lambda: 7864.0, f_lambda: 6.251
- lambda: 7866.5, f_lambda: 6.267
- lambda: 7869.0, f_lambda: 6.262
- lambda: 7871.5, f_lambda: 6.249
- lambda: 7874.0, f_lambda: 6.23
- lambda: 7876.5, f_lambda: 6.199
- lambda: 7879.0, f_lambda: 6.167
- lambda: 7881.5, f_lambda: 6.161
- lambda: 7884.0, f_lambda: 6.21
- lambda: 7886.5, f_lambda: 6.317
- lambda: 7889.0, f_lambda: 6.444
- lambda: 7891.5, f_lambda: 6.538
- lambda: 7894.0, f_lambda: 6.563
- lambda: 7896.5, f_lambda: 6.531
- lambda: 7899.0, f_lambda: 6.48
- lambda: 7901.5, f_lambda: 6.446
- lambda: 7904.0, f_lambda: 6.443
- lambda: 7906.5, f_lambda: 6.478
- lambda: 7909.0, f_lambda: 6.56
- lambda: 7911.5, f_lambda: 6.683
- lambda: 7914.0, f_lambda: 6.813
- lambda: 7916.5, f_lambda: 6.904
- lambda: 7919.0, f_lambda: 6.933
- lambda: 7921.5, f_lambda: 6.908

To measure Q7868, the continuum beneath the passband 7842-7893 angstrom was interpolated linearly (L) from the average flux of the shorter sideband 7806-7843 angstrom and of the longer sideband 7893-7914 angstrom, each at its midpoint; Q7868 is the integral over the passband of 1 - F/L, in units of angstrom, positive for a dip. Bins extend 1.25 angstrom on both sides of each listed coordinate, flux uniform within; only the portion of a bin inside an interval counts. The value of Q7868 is 2.0 angstrom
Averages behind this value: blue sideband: 6.46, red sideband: 6.54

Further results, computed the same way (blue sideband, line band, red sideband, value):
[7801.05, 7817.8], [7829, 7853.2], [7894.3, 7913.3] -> 0.5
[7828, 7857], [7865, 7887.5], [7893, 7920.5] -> 0.9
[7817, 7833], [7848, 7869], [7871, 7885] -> 0.4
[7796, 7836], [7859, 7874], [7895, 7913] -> 0.6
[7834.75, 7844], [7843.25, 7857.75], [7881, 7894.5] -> 0.4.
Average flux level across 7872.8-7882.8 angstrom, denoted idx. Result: 6.19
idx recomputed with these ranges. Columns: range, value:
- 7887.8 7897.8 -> 6.52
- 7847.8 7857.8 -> 6.15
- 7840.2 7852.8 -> 6.26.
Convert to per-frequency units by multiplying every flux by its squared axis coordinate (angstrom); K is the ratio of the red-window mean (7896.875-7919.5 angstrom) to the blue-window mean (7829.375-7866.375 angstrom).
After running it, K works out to 1.1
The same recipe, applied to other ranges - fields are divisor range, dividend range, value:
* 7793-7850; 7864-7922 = 1.02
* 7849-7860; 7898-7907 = 1.07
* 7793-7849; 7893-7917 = 1.04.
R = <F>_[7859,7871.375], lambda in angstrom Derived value 6.24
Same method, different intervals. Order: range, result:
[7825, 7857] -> 6.33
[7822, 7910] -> 6.34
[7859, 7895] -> 6.28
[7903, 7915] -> 6.59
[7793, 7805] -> 6.47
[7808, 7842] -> 6.47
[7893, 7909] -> 6.49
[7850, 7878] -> 6.2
